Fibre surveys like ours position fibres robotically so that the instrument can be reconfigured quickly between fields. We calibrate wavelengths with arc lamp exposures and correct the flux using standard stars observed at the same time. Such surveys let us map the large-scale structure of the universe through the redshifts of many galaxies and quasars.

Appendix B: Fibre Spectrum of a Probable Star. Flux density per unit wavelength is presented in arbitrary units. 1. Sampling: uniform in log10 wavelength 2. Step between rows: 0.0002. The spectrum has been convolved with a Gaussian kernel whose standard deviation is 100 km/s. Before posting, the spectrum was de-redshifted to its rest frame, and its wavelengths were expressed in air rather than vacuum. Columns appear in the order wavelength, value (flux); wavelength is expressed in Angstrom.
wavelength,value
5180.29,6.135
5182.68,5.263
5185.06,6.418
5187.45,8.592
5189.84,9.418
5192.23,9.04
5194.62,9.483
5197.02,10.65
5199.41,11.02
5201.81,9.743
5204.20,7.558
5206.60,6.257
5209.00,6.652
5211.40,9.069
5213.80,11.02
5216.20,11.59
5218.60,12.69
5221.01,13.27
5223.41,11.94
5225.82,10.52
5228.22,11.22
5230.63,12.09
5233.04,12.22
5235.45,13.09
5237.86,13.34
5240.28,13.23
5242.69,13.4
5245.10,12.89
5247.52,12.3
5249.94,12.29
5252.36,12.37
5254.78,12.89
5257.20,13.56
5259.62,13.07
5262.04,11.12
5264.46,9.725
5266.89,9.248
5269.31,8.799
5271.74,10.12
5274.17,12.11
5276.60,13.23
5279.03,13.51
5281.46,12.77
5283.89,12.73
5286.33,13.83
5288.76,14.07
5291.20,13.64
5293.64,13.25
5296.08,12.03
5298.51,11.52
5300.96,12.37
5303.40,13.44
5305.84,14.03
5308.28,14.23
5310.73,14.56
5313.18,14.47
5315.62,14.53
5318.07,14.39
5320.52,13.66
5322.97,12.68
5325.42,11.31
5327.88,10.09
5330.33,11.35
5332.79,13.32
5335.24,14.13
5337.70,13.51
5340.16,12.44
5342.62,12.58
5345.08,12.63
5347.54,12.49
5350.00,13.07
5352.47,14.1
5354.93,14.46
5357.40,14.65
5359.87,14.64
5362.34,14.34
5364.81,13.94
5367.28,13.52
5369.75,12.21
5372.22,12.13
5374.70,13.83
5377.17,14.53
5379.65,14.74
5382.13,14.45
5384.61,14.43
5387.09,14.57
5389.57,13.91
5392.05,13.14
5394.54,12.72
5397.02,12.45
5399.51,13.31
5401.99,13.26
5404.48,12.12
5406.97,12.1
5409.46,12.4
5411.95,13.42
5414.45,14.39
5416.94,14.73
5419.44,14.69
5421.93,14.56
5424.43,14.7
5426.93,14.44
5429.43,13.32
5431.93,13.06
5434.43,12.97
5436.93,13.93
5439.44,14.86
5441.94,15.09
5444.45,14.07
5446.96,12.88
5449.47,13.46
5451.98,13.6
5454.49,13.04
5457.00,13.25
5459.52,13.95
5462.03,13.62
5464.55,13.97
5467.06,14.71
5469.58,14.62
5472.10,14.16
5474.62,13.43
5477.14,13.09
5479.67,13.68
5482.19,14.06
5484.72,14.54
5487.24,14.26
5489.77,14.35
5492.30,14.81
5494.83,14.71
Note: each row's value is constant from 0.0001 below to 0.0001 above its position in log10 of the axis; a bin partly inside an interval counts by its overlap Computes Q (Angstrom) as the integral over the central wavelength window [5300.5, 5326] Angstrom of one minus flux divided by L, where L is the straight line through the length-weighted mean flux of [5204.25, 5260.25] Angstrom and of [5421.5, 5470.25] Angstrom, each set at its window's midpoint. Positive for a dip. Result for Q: -2.41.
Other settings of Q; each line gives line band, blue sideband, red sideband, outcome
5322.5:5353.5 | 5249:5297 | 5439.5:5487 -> 0.5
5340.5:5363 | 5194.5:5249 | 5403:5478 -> -1.6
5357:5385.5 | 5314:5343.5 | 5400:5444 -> -1.4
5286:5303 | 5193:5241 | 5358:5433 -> -1.3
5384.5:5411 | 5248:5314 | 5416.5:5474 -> 0.9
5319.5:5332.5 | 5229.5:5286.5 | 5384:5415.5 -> 0.8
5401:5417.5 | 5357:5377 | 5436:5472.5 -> 0.8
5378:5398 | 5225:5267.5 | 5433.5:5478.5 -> -0.8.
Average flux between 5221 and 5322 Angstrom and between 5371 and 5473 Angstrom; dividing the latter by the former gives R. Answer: 1.1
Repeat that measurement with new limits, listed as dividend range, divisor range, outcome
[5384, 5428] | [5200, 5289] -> 1.18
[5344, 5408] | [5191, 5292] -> 1.18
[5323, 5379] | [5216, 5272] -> 1.10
